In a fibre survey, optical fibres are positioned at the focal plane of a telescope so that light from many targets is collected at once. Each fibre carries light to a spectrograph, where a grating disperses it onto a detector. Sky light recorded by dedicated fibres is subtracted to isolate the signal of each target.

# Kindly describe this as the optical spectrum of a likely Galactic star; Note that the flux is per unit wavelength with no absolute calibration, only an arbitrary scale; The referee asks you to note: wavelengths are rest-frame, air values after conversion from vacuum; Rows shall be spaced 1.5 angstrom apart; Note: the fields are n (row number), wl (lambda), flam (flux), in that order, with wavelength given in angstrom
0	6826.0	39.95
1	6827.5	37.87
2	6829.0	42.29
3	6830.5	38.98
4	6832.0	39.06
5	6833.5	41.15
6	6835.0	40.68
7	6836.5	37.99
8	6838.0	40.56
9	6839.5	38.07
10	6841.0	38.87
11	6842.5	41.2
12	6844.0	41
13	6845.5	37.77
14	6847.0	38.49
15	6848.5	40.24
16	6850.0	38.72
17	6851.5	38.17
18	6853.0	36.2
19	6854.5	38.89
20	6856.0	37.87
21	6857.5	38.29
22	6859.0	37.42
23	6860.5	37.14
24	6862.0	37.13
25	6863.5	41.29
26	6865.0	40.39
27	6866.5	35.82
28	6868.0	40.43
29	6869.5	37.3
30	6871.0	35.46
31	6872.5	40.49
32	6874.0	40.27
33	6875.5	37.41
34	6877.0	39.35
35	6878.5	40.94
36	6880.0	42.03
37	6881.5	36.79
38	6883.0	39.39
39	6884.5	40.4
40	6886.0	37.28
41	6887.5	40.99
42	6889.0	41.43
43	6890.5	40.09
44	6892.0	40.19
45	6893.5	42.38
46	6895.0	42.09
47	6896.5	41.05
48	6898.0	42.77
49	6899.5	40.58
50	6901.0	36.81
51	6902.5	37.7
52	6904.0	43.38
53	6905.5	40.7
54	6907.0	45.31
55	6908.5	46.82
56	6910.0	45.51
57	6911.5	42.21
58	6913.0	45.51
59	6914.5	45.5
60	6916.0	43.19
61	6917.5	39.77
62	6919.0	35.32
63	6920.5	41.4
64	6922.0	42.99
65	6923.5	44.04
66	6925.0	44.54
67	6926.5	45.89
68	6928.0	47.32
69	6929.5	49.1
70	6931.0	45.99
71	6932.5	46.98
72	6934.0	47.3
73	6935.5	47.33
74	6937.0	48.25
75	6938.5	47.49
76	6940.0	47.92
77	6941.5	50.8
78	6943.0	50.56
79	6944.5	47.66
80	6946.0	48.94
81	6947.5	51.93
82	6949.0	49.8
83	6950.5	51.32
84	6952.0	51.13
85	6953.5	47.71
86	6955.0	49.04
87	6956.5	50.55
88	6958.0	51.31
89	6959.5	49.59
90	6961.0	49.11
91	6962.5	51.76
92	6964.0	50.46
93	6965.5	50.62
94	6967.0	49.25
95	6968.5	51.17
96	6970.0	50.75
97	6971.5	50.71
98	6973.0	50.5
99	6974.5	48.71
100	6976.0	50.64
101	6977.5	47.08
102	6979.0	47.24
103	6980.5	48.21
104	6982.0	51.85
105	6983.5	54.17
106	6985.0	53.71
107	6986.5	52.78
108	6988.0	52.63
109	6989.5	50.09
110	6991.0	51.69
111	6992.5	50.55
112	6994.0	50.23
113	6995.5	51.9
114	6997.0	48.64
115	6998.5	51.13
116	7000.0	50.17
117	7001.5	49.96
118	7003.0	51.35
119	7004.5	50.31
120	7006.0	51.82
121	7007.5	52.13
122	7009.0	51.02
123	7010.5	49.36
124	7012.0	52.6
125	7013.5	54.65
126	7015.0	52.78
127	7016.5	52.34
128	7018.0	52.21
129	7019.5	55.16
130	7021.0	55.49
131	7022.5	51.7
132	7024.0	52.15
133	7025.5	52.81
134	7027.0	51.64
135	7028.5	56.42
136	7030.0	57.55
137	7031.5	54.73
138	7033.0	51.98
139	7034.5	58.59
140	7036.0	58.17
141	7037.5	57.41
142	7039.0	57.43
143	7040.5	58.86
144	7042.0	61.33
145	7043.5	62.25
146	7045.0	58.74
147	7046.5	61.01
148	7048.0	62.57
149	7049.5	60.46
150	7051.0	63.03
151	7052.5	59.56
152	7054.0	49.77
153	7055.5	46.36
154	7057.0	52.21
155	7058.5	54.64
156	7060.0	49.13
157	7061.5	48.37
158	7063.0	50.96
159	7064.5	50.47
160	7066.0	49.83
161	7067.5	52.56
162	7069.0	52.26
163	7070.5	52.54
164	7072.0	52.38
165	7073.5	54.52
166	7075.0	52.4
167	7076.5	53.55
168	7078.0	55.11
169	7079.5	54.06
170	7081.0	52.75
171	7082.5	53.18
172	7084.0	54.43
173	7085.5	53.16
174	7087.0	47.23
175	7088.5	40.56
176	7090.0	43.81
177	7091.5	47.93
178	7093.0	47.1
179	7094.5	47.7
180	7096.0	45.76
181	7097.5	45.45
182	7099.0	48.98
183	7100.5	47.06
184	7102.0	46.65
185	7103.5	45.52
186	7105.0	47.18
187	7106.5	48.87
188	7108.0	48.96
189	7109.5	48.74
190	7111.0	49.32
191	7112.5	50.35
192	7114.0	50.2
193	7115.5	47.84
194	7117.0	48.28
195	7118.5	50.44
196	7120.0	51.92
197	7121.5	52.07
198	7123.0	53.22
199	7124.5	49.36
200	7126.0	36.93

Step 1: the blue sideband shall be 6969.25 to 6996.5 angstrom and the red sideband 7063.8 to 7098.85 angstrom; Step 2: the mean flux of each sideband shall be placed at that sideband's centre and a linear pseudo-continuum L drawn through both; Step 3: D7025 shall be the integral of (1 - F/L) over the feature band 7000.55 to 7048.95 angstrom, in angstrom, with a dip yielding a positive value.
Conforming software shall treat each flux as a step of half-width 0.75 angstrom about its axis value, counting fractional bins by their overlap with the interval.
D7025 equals -4.1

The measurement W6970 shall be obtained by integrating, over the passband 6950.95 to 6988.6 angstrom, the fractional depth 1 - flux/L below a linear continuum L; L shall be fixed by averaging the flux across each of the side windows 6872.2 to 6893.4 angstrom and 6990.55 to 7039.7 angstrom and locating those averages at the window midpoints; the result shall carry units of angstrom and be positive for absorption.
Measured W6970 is -1.6 angstrom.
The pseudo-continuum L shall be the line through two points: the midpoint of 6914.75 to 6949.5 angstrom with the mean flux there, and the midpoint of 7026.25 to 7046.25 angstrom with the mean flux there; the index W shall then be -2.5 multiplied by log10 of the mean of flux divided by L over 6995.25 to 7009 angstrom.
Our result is 0.06 mag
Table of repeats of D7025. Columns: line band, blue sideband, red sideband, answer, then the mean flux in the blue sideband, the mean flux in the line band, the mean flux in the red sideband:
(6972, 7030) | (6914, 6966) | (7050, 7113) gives -3.39 angstrom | 47.5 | 51.6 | 50.4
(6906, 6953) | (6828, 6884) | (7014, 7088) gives -1.58 angstrom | 39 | 46.4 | 54.4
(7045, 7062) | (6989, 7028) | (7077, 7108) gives -1.81 angstrom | 51.7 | 55.4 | 48.7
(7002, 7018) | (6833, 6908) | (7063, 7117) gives -2.03 angstrom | 39.5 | 51.8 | 49.7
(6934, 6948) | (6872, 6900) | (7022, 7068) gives -1.03 angstrom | 40.3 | 48.8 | 55.3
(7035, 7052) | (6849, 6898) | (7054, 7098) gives -4.02 angstrom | 39.2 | 60.1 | 50.4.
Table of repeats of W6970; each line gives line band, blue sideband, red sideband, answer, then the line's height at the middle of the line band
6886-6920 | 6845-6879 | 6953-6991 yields 0.98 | 42.9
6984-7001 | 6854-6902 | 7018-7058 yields 0.08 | 51.5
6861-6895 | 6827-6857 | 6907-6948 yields 2.07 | 42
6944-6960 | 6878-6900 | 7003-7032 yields -1.14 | 46.6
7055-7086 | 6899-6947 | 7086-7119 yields -3.41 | 47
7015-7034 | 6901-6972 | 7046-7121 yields -1.69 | 49.3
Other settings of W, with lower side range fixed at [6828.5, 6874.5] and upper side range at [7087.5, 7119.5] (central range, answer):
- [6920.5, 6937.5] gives -0.11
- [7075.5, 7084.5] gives -0.15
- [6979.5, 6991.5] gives -0.19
